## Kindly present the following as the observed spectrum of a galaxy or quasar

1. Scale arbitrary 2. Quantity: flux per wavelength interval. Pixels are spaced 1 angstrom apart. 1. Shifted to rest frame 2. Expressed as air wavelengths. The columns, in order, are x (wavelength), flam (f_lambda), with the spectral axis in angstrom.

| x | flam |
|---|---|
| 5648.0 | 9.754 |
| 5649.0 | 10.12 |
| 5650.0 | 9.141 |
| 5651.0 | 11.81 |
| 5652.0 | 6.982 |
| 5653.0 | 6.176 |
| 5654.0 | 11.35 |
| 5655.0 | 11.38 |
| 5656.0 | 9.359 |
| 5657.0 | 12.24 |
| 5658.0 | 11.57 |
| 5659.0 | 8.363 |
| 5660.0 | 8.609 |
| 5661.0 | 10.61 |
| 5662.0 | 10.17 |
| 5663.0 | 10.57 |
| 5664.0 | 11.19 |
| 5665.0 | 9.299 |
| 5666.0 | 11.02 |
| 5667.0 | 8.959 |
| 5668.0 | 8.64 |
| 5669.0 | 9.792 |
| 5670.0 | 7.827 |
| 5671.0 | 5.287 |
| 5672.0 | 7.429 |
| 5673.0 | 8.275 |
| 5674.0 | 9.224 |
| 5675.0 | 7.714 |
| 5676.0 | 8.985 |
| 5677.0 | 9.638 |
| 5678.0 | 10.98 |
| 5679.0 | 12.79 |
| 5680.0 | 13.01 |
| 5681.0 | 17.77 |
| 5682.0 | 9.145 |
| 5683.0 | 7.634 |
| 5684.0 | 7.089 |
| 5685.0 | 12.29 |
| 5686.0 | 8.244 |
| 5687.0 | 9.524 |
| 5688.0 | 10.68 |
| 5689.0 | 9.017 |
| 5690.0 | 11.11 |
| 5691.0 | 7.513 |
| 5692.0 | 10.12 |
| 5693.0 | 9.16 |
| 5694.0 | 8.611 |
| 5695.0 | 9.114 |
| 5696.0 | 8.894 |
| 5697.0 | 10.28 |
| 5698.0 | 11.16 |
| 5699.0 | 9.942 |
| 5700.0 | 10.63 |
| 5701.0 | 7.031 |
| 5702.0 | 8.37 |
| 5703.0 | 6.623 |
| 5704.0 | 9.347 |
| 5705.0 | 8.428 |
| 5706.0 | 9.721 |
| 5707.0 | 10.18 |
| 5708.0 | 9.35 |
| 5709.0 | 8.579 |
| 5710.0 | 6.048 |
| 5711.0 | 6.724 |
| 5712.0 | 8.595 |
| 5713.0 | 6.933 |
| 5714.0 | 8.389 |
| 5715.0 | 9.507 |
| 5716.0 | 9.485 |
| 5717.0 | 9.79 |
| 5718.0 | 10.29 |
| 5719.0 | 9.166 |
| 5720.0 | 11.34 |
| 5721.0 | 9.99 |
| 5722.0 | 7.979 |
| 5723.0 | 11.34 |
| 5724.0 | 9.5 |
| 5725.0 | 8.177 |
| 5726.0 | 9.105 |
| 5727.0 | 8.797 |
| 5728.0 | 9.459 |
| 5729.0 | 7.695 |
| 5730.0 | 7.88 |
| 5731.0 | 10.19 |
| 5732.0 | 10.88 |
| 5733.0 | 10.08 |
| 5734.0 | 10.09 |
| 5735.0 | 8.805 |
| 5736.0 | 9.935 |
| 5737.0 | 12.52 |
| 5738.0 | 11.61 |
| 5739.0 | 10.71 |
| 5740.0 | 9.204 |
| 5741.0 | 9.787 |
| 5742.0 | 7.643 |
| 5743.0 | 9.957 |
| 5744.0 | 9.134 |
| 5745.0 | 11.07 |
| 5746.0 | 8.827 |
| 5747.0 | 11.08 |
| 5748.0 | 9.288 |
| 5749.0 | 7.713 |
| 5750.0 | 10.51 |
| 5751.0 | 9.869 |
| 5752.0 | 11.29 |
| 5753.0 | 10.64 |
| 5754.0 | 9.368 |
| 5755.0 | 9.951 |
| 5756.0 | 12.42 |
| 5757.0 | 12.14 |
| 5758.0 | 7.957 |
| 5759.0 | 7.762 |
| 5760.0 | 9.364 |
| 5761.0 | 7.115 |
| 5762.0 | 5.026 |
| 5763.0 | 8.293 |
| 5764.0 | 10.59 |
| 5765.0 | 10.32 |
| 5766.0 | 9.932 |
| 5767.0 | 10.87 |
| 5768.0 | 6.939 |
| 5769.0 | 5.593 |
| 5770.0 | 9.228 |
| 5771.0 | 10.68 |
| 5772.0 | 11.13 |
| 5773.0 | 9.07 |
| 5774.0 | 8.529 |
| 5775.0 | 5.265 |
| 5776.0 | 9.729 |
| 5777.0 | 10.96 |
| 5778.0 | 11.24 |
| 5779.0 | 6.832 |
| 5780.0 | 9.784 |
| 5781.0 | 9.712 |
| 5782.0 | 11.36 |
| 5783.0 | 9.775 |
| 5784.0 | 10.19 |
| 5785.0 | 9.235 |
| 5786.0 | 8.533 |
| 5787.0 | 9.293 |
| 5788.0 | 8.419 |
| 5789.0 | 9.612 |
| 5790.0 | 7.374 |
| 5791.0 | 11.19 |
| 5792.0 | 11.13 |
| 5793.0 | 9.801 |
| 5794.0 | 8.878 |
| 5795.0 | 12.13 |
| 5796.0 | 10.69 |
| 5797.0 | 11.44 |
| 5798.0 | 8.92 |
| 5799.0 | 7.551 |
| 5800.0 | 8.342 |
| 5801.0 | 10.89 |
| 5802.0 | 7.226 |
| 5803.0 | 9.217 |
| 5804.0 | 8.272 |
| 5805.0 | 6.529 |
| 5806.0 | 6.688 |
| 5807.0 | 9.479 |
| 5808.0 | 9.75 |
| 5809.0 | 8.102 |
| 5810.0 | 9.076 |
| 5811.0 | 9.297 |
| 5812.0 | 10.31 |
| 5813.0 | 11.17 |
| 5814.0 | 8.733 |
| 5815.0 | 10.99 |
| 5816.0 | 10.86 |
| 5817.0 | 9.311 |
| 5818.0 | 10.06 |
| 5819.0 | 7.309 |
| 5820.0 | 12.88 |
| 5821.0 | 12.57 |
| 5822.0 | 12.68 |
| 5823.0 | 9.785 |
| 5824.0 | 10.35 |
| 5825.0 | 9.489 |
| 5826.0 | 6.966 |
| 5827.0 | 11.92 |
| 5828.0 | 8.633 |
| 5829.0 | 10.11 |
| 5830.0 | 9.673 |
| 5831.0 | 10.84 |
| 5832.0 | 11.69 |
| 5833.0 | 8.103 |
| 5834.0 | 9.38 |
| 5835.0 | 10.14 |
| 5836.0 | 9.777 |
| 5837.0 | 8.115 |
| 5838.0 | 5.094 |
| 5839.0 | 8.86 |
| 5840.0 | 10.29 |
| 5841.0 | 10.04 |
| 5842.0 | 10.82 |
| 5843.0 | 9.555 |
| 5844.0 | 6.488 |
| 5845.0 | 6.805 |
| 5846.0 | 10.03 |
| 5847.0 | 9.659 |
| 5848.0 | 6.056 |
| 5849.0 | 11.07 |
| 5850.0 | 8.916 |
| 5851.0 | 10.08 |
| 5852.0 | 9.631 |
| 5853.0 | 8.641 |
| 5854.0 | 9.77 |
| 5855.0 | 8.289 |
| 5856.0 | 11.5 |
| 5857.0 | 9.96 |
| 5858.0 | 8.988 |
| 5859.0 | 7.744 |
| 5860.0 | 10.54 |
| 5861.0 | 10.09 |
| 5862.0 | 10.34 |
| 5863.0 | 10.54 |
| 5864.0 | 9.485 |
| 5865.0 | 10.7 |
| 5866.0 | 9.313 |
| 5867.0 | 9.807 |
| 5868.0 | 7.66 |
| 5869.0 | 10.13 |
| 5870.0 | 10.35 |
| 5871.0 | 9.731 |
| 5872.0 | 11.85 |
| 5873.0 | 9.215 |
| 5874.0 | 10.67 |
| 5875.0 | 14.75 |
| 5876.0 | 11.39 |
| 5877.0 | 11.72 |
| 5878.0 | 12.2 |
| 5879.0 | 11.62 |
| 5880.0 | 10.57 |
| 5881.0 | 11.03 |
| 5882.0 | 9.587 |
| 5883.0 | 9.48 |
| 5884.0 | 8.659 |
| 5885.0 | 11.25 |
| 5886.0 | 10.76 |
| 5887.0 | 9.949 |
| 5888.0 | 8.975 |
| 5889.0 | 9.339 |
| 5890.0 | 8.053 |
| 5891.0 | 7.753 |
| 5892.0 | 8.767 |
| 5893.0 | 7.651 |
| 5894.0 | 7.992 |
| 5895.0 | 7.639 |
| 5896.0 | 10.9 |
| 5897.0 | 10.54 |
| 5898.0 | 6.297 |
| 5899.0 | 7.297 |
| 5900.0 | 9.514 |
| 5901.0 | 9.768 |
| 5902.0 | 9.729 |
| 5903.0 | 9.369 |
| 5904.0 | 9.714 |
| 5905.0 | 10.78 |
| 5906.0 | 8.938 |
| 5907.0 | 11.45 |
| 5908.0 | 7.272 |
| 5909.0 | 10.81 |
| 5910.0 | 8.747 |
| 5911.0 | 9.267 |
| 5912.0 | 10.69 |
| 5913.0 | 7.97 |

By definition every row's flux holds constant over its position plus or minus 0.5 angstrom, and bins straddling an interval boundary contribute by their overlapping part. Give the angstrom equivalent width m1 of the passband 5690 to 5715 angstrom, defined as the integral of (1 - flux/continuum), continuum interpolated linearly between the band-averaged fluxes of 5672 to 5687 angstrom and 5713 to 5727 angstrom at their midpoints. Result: 2.3 angstrom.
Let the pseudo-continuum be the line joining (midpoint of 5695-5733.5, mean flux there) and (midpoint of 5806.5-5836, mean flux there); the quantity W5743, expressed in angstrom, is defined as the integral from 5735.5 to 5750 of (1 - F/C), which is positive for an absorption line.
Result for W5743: -0.9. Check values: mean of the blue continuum 9.1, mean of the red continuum 9.98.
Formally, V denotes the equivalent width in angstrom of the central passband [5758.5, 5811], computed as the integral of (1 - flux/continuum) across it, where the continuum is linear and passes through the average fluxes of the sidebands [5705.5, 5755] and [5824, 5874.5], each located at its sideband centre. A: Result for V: 2.1 angstrom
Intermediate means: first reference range 9.48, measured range 9.1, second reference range 9.48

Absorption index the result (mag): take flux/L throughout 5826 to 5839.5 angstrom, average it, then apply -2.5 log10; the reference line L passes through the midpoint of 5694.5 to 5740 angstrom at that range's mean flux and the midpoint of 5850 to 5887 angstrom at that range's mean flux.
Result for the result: 0.08 mag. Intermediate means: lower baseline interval 9.3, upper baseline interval 10.2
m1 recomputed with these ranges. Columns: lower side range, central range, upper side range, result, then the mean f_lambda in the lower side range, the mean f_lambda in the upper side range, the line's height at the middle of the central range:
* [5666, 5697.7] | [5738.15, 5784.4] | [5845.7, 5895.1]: 1.0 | 9.54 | 9.81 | 9.66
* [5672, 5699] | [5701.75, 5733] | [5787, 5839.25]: 2.6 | 9.88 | 9.54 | 9.79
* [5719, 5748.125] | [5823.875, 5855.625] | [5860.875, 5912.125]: 1.8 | 9.72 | 9.8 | 9.78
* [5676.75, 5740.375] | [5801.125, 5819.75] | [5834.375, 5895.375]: 0.9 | 9.57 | 9.61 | 9.59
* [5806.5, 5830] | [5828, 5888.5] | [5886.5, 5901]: -3.5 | 9.99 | 8.66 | 9.28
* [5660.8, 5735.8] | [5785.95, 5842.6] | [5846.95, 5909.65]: 0.2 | 9.37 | 9.72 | 9.59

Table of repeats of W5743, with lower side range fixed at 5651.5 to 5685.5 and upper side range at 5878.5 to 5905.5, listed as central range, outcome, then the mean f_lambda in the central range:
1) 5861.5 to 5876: -1.5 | 10.4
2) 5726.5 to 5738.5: -0.2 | 9.83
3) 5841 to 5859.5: 0.6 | 9.14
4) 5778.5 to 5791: 0.4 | 9.26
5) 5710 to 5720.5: 0.9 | 8.88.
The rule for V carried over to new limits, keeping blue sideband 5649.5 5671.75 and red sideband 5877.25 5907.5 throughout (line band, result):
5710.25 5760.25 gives -0.2 angstrom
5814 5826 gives -1.0 angstrom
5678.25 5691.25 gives -1.3 angstrom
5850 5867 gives -0.3 angstrom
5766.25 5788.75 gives 0.8 angstrom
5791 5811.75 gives 0.7 angstrom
